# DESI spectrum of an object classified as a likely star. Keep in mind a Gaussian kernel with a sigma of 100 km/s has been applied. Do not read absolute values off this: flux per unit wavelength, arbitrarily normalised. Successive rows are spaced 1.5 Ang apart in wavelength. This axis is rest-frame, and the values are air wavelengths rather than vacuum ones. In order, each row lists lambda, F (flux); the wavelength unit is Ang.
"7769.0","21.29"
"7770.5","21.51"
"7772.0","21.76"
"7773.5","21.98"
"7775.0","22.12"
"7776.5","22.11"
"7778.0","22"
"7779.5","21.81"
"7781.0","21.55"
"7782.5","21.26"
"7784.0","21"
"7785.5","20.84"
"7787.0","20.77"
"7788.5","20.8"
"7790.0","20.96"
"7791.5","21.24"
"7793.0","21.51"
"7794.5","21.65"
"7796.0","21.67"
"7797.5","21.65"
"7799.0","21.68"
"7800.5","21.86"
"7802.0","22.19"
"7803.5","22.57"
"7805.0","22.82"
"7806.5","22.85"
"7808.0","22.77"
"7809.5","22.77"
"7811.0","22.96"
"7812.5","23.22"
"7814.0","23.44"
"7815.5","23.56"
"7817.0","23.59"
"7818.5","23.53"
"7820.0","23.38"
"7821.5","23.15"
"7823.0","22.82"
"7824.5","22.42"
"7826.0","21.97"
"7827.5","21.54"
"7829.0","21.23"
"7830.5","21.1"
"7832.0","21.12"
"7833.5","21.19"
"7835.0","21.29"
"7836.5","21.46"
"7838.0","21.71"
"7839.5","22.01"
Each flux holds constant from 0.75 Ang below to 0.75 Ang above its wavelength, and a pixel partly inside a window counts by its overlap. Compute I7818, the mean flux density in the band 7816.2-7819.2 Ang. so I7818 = 23.6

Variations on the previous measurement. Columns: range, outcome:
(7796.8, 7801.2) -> 21.7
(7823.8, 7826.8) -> 22.2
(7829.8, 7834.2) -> 21.1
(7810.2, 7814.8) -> 23.2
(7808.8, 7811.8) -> 22.9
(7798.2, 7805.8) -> 22.2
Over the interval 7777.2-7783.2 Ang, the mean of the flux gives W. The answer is 21.7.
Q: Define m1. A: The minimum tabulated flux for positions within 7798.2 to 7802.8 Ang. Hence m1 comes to 21.68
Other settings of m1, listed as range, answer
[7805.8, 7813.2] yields 22.77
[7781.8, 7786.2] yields 20.84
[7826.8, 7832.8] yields 21.1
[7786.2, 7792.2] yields 20.77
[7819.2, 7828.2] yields 21.54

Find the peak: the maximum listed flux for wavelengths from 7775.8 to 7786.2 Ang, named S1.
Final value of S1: 22.11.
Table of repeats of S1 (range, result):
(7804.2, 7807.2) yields 22.85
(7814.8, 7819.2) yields 23.59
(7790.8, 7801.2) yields 21.86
